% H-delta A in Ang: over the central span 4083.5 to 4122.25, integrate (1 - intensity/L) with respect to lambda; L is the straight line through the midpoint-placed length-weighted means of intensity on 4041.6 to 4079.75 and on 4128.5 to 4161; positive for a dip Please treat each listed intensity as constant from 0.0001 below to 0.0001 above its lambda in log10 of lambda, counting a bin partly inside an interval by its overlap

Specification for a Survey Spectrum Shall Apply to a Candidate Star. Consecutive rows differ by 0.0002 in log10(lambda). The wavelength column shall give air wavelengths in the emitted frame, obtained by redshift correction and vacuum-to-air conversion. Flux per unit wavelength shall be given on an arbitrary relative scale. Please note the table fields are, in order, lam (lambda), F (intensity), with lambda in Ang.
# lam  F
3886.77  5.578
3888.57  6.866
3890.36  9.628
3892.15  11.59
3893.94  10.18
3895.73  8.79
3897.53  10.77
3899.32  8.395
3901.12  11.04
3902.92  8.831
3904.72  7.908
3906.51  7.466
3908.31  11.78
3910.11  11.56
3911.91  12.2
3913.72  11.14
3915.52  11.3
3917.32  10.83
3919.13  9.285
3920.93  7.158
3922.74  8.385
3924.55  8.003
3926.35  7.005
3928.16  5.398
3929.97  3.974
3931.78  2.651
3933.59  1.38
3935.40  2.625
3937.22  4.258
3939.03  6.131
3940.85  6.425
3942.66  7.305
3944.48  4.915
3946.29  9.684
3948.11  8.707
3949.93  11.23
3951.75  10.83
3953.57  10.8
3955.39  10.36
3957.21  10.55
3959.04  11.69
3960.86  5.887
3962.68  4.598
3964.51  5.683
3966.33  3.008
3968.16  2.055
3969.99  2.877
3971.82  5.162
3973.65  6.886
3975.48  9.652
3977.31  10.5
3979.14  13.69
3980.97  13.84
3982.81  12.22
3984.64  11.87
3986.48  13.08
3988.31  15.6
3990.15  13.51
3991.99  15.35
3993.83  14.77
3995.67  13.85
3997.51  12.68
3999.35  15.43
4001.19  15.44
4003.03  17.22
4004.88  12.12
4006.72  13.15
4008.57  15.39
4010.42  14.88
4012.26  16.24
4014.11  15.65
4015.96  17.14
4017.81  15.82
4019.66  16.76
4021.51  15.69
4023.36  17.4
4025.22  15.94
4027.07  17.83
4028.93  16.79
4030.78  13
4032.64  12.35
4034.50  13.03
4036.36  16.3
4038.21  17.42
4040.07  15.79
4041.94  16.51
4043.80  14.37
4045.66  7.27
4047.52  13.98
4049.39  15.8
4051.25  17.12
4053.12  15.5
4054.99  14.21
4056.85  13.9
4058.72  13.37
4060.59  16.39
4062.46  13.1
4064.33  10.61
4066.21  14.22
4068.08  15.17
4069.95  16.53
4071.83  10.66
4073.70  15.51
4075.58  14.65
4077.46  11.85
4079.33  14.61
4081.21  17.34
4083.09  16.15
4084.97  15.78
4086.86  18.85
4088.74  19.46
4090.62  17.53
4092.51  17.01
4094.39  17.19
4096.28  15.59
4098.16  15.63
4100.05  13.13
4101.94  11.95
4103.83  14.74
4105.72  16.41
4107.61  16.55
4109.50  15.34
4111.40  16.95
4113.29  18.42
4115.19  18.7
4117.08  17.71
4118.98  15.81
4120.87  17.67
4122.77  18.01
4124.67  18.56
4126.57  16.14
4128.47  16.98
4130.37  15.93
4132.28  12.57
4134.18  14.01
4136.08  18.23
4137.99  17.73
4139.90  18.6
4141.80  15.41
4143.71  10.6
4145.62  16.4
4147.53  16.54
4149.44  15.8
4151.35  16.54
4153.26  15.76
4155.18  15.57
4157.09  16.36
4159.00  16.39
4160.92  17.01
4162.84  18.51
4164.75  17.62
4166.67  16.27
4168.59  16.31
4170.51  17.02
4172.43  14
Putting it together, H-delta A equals -4.1 Ang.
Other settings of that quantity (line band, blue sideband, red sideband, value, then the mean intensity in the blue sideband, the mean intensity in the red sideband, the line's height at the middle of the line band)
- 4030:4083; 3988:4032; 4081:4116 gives 5.2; 15.3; 16.4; 15.9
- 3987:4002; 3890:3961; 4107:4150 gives -4.5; 8.47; 16.5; 11.2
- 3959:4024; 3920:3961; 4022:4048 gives -2.6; 7.22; 14.9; 11.4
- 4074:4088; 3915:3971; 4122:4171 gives -2.5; 6.9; 16.3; 13.3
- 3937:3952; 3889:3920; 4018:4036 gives 5.2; 10.1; 15.5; 11.9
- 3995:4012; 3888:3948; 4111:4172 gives -4.9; 8.03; 16.5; 11.3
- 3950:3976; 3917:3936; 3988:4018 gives 7.0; 5.97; 14.9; 10.2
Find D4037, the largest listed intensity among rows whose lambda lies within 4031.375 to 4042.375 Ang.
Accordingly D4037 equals 17.42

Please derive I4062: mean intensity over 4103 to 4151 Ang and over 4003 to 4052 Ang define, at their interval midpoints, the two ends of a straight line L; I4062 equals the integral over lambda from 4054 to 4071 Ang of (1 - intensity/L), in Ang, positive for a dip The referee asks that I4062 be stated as 1.6 Ang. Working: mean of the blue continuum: 15.2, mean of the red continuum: 16.4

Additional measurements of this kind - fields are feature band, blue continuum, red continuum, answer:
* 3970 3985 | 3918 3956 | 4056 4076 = -1.2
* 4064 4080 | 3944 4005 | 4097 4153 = 0.3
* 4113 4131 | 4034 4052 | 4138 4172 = -1.8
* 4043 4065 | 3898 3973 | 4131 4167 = -2.7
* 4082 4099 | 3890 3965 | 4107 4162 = -2.7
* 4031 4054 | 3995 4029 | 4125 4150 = 1.5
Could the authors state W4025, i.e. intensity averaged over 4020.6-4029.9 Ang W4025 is 16.7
